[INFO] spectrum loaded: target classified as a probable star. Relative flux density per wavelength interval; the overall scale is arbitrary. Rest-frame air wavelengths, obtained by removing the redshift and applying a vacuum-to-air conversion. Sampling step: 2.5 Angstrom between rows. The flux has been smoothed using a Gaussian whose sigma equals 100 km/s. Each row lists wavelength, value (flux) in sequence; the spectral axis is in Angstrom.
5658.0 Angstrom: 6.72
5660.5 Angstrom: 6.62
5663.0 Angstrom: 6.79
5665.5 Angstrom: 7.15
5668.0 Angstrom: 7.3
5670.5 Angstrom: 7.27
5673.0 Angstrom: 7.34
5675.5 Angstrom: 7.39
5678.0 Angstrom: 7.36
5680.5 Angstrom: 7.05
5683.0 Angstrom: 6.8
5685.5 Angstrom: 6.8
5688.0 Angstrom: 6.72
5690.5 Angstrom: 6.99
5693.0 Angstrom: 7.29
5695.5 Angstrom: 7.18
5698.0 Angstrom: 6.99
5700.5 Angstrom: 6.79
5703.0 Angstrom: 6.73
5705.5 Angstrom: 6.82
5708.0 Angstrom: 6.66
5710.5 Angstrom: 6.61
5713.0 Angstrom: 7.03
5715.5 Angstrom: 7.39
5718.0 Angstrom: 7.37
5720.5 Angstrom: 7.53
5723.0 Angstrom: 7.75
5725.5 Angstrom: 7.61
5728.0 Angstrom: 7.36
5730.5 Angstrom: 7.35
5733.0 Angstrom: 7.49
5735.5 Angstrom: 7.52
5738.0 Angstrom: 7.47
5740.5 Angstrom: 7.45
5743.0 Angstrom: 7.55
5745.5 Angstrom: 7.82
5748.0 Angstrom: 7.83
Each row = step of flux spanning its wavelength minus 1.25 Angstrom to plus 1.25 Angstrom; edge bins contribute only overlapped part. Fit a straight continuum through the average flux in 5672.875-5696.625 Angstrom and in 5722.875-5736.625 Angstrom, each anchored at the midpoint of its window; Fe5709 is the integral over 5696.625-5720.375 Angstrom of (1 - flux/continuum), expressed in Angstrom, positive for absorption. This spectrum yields 1.1 Angstrom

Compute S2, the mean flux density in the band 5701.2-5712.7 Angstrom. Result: 6.74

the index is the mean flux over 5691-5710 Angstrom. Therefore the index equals 6.91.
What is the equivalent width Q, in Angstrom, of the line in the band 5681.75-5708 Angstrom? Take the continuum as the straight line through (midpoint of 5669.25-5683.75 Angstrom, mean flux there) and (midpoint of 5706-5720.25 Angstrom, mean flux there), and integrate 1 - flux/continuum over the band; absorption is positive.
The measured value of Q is 0.84 Angstrom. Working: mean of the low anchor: 7.22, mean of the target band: 6.9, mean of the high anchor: 7.04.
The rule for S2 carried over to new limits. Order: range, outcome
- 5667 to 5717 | 7.03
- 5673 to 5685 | 7.15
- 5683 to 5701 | 6.96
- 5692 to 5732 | 7.16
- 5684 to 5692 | 6.85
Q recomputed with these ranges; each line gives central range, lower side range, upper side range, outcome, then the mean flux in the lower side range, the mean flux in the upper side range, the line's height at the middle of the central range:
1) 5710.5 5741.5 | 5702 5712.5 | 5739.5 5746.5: -1.0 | 6.73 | 7.6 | 7.19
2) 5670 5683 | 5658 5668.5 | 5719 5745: -0.4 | 6.91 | 7.52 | 7.03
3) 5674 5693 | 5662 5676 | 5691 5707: 0.1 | 7.2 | 6.96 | 7.09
